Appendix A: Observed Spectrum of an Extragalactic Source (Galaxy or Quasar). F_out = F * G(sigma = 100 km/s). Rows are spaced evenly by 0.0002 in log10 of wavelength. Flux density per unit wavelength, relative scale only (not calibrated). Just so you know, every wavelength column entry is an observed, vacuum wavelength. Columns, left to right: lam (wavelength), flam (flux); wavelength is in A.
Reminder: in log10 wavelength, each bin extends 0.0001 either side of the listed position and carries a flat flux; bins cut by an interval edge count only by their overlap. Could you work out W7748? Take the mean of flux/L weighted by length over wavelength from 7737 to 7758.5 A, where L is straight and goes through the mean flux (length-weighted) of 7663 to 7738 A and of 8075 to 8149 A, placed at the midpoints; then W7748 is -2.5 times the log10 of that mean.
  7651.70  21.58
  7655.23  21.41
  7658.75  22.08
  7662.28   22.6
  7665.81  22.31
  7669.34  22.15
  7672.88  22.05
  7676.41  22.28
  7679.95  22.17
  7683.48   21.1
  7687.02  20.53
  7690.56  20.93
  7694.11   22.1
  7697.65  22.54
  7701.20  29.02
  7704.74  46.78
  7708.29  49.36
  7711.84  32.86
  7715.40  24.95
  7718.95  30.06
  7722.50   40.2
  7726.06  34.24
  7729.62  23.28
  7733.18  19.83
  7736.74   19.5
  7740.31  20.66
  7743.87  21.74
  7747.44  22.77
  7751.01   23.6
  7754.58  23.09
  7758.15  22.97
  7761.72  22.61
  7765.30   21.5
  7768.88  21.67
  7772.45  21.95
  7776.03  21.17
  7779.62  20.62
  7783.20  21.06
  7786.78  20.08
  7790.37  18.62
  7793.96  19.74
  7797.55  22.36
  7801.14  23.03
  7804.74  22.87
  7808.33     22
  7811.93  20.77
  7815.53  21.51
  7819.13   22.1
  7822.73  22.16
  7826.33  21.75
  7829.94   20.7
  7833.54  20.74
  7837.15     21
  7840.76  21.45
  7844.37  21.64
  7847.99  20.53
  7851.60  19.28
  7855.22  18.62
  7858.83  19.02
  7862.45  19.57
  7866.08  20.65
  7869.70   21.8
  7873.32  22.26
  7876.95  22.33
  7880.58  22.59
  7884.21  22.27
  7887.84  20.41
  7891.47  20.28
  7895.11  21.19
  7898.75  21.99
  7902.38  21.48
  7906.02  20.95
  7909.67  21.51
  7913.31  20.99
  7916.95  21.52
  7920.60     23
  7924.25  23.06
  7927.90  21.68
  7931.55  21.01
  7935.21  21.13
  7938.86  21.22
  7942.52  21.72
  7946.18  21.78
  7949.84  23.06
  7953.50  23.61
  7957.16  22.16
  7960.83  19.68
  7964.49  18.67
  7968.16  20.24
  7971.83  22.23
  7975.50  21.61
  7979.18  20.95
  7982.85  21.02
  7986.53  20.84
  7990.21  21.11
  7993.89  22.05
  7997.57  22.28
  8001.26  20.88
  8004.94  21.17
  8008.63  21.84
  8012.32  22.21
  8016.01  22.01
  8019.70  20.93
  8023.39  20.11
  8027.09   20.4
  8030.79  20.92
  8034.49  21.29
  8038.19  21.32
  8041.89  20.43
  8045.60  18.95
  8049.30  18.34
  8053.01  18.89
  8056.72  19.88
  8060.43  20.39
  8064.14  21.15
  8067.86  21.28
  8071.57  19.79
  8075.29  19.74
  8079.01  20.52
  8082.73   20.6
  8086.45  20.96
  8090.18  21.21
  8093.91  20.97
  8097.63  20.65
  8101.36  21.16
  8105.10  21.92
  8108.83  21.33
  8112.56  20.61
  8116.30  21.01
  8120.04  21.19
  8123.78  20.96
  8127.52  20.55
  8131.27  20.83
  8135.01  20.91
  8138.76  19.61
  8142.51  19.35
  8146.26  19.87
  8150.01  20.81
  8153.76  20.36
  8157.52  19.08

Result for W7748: 0.18 mag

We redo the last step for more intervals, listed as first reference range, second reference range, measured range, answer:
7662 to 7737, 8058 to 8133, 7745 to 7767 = 0.15 mag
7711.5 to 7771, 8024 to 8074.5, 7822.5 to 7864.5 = 0.14 mag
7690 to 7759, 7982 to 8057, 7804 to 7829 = 0.17 mag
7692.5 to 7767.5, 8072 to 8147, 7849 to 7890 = 0.19 mag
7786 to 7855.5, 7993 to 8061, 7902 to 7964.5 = -0.04 mag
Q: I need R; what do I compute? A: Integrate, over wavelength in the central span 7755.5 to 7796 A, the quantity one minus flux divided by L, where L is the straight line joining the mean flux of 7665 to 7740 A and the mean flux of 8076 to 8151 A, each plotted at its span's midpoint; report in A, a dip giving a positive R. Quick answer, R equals 7.4 A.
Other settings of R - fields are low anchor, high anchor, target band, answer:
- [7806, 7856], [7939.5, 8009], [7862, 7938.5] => -1.1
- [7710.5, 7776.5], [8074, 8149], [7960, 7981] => 1.5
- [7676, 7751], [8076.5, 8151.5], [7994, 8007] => 0.6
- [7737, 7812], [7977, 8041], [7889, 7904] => 0.2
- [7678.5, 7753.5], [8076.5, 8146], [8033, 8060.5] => 2.4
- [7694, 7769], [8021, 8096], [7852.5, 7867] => 3.1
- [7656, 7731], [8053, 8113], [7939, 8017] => 3.5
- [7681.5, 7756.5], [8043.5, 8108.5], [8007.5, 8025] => 0.1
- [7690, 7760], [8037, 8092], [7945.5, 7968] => 1.2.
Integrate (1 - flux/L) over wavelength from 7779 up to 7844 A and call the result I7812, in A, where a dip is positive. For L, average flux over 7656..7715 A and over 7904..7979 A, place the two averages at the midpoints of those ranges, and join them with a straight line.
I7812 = 7.12 A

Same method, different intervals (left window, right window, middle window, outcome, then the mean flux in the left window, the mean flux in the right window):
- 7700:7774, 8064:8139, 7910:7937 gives 2.5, 27.3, 20.8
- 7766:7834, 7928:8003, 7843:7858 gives 1.0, 21.3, 21.4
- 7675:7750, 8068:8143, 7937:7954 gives 0.8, 27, 20.7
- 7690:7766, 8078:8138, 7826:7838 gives 2.1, 27.2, 20.9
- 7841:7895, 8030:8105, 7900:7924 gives -1.1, 20.8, 20.5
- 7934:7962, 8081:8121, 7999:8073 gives 2.7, 21.9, 21.1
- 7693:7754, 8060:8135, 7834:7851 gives 3.3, 28.4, 20.9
